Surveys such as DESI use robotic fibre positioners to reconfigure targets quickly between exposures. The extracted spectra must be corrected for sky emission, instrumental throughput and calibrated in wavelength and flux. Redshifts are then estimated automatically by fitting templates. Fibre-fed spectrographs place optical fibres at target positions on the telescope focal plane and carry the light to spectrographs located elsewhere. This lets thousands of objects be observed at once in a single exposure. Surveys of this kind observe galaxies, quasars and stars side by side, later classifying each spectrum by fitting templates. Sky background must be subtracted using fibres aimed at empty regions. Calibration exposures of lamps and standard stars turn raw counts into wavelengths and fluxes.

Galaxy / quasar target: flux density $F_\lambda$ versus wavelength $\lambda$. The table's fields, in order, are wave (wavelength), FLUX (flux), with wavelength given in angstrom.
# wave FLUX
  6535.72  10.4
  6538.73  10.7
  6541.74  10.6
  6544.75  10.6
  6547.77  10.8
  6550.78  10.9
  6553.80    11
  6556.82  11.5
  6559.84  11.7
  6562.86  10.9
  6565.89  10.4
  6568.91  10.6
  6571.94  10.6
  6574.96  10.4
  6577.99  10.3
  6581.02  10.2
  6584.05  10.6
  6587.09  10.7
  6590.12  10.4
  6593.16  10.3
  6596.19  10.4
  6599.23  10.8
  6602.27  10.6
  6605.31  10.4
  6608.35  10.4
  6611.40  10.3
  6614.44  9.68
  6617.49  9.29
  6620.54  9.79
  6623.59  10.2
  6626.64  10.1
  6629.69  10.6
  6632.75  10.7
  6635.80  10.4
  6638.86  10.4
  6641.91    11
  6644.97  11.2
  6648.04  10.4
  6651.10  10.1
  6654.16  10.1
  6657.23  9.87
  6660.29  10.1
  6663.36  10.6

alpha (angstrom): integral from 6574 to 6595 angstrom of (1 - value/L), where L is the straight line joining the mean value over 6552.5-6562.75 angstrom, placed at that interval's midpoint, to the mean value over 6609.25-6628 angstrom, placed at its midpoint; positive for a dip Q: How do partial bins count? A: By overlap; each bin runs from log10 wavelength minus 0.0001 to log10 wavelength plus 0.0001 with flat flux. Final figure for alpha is 0.57 angstrom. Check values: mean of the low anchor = 11.3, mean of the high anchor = 9.91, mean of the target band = 10.4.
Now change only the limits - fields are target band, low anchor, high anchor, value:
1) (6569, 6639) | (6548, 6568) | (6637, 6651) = 3.3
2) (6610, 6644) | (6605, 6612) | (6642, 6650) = 1.1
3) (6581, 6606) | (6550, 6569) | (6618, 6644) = 0.5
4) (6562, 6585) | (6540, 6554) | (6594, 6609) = 0.3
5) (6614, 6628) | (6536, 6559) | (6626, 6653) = 1.1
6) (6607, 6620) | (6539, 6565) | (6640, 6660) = 0.9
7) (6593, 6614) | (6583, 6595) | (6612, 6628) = -0.5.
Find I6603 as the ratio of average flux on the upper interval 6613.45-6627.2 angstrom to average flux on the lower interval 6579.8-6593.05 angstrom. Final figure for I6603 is 0.94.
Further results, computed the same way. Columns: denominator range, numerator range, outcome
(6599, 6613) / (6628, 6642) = 1.01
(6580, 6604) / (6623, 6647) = 1.01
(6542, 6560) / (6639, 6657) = 0.95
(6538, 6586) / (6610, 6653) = 0.96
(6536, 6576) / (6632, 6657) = 0.97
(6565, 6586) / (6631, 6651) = 1.02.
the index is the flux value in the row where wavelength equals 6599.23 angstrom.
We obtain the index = 10.8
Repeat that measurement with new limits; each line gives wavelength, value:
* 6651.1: 10.1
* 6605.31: 10.4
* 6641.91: 11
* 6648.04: 10.4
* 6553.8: 11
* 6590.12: 10.4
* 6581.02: 10.2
